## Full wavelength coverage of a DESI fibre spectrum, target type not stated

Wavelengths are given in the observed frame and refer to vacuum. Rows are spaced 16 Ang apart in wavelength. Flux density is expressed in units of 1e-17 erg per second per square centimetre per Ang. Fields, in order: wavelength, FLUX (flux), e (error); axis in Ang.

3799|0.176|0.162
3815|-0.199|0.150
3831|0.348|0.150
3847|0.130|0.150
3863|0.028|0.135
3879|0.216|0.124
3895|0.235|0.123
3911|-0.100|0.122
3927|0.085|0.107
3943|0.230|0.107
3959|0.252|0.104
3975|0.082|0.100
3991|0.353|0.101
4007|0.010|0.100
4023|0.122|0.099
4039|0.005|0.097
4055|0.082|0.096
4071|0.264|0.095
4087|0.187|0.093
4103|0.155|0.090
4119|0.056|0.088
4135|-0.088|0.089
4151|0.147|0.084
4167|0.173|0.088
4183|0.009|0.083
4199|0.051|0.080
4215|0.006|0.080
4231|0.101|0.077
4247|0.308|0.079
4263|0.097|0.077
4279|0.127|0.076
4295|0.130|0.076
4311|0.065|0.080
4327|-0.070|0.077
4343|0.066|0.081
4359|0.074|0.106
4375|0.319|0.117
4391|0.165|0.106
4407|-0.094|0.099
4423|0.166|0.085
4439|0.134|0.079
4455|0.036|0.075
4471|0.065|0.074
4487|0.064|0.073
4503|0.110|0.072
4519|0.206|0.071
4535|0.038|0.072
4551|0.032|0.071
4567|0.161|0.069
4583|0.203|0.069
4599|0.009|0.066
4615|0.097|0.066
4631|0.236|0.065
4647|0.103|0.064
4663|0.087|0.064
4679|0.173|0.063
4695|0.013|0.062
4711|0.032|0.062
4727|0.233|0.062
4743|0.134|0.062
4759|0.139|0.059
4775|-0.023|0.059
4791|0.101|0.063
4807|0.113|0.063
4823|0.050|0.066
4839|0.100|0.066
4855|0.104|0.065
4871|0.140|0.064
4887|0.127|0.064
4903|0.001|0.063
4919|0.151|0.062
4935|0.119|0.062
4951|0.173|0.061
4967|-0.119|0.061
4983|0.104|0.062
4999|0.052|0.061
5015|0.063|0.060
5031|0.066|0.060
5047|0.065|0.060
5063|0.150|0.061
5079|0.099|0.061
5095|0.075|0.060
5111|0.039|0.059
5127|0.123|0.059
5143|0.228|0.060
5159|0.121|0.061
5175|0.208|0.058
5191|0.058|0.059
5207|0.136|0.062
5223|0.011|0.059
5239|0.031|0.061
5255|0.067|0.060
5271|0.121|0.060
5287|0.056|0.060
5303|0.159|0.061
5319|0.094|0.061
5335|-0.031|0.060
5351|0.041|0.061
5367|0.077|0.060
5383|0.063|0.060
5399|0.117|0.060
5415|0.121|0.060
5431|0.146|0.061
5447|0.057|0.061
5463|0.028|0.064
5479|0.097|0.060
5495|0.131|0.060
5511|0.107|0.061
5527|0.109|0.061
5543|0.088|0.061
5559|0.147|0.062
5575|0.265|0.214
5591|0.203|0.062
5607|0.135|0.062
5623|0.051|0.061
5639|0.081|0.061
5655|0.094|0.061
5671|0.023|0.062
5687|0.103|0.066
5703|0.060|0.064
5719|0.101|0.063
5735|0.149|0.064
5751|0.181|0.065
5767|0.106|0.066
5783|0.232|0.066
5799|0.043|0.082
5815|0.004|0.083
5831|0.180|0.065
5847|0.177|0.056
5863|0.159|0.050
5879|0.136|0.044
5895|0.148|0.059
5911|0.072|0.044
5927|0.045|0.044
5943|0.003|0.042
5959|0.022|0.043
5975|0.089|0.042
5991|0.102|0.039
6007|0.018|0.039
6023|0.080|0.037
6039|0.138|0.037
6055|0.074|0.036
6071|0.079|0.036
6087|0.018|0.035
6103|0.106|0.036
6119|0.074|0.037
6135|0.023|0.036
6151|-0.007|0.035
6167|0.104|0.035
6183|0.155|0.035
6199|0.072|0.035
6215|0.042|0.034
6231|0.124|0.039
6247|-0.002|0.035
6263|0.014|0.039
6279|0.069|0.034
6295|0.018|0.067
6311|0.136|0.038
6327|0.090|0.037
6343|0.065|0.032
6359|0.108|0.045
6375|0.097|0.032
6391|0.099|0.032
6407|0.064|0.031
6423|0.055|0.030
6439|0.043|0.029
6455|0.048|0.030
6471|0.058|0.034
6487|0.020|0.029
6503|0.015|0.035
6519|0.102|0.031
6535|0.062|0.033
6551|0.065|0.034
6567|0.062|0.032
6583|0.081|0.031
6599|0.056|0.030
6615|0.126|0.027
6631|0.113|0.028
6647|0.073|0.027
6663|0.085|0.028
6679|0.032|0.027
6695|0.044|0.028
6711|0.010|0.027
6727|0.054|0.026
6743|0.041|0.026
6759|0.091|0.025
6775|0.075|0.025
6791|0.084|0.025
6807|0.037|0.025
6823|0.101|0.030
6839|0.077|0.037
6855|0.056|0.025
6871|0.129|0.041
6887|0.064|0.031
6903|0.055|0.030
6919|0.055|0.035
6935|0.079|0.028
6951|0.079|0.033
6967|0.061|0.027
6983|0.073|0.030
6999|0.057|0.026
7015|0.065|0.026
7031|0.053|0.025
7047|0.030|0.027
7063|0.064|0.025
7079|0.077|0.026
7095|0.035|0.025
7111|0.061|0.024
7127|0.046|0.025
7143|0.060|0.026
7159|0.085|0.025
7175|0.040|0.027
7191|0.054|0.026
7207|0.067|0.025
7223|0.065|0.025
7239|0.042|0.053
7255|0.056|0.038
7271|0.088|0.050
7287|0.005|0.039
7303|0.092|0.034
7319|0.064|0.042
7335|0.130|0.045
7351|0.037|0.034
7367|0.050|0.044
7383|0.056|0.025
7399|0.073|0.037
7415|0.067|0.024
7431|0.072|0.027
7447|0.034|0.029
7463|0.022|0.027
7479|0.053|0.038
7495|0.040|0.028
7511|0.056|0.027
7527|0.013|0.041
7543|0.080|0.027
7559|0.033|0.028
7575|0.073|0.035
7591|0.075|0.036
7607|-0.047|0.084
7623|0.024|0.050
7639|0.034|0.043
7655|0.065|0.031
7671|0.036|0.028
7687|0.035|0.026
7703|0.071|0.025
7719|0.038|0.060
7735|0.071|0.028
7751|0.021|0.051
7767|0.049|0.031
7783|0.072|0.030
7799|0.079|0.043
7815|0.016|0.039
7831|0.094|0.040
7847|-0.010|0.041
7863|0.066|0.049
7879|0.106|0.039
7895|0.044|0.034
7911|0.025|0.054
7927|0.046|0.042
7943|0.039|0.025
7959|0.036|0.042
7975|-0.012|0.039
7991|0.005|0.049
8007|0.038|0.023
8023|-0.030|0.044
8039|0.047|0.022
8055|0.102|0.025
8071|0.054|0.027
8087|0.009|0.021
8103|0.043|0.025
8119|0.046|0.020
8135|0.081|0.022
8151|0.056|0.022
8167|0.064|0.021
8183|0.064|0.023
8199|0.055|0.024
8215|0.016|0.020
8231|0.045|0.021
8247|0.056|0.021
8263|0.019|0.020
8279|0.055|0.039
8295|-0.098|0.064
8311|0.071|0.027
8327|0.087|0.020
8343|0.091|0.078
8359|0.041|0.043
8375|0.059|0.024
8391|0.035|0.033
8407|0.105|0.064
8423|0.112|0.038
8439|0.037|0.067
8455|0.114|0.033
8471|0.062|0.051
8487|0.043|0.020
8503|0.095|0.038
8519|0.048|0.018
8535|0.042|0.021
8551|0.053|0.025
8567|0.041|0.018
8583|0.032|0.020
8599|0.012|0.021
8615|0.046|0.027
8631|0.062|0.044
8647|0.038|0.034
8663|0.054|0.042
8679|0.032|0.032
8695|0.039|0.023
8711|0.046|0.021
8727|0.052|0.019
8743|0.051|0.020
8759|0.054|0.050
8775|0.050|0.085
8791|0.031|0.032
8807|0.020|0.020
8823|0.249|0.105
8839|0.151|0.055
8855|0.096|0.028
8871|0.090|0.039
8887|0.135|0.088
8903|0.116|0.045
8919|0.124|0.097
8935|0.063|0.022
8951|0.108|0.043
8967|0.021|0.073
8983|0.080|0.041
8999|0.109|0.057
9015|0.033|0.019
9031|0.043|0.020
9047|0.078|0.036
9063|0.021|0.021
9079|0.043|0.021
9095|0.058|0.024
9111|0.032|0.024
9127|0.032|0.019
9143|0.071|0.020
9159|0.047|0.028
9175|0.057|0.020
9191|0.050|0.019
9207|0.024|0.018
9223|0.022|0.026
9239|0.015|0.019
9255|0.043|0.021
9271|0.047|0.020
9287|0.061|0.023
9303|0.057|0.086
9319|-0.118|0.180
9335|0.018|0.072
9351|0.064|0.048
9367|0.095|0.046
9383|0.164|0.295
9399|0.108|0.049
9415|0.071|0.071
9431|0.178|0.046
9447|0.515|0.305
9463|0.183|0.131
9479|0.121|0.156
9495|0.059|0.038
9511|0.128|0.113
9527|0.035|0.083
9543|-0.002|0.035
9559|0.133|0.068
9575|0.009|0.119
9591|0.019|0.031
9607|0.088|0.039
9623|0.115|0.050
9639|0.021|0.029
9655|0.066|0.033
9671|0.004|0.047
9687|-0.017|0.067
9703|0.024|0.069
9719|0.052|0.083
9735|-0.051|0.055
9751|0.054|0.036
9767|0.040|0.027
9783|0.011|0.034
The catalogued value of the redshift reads 1.628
